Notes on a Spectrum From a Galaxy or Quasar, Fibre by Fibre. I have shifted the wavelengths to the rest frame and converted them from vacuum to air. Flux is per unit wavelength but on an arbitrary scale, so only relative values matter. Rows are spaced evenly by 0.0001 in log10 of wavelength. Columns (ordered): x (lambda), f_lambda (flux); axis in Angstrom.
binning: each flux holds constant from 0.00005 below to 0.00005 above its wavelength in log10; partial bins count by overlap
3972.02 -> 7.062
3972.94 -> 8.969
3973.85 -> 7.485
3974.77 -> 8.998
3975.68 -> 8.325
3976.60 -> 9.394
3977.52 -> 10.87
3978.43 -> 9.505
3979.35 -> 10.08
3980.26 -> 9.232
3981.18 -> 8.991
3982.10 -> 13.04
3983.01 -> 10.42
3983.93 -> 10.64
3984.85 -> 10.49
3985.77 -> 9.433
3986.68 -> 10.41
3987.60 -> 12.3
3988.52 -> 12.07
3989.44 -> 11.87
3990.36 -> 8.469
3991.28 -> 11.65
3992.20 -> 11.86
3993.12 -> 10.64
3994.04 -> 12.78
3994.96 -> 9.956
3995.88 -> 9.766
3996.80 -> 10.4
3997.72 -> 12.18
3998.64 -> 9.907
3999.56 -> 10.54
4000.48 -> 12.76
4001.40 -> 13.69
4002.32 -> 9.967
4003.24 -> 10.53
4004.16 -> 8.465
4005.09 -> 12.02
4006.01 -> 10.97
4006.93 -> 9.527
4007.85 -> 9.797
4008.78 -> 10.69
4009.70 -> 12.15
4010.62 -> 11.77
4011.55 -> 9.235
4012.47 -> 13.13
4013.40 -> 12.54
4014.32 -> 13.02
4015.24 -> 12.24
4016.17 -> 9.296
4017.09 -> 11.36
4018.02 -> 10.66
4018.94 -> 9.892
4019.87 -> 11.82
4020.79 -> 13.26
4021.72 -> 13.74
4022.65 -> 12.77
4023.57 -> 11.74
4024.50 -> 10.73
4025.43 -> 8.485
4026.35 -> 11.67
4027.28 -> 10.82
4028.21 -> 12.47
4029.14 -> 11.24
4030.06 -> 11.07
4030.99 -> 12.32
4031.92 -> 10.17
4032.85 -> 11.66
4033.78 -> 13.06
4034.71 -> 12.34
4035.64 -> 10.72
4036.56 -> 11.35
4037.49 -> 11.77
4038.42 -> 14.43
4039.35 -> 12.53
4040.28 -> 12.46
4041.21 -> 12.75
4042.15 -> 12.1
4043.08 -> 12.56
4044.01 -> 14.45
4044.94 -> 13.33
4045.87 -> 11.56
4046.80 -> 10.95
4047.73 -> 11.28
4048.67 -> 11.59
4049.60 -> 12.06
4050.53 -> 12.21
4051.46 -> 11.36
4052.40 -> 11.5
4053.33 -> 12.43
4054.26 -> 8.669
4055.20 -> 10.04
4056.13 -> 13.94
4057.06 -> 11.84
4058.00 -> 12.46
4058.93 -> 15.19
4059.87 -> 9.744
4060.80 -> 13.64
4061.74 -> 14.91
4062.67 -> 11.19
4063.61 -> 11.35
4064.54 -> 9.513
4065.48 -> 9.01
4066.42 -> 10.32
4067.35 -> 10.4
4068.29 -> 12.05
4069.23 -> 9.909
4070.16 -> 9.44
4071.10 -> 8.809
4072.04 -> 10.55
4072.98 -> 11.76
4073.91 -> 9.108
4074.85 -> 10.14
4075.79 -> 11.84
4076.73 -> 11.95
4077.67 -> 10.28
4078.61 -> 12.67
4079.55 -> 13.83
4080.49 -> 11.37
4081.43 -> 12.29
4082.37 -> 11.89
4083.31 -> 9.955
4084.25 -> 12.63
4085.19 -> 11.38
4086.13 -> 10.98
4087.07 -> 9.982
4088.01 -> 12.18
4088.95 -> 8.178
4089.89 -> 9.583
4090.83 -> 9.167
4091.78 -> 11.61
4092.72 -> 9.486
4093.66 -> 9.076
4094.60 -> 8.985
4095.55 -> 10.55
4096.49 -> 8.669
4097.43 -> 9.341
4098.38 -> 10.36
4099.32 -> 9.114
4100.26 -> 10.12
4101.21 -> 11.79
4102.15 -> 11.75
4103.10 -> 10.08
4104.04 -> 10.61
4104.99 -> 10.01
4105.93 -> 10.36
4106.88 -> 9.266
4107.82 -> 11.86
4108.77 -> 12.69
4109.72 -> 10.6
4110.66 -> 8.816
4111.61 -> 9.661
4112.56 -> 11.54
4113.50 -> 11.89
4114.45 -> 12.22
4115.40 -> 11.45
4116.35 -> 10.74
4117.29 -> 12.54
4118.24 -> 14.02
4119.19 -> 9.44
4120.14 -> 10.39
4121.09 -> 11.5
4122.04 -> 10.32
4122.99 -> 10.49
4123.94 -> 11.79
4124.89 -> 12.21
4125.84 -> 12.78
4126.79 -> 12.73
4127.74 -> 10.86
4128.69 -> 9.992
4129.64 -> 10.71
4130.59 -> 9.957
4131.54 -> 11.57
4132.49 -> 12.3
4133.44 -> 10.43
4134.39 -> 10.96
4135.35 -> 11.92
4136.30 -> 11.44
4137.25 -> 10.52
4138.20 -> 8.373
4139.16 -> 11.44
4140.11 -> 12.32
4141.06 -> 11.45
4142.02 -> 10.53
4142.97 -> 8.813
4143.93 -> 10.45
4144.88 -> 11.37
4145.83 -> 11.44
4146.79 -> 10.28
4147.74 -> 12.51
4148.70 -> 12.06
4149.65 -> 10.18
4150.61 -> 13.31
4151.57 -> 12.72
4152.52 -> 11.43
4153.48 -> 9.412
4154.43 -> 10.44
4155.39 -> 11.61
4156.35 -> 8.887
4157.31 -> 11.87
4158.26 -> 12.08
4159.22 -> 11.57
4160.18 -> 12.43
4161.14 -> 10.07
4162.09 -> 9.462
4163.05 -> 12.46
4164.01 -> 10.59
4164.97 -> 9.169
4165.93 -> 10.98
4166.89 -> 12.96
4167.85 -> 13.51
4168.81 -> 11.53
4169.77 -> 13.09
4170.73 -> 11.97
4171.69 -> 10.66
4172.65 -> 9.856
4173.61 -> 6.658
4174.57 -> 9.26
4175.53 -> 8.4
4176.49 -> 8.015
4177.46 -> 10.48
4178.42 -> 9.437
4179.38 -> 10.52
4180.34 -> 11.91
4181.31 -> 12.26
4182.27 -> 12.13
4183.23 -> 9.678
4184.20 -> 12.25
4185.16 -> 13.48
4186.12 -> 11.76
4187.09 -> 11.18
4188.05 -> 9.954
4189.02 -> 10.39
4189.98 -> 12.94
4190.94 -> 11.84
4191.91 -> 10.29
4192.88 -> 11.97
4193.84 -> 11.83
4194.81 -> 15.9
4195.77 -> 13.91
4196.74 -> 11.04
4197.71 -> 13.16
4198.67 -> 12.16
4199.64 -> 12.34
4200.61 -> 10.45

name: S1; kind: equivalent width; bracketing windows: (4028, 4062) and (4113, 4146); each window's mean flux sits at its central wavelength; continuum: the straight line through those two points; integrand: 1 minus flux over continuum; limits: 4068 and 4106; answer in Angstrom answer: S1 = 3.48 Angstrom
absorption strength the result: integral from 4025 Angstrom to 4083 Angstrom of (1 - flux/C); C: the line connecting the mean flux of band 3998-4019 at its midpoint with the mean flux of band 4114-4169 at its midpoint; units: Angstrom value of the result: -2.4 Angstrom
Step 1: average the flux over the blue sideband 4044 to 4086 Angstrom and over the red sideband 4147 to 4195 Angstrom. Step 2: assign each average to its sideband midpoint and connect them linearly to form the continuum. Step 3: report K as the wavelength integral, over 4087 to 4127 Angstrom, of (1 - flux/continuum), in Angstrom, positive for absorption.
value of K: 2.2 Angstrom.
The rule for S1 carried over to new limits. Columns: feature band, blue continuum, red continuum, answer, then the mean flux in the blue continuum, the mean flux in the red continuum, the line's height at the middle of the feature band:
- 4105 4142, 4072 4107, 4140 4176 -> -1.12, 10.6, 11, 10.8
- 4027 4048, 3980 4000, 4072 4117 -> -2.58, 10.8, 10.7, 10.8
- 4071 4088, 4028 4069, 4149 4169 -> 0.61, 11.8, 11.3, 11.7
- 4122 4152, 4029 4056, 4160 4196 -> 0.47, 11.9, 11.2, 11.4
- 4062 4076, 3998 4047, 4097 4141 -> 1.13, 11.6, 11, 11.3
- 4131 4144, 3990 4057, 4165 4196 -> 0.46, 11.5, 11.2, 11.3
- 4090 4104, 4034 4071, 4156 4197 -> 1.86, 11.8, 11.2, 11.6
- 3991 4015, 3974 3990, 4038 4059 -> -0.60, 10.3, 12.2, 10.9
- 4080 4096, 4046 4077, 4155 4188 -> 0.89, 11.2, 10.9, 11.2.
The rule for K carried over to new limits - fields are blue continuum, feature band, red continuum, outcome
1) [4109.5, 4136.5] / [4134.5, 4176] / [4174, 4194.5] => 0.5 Angstrom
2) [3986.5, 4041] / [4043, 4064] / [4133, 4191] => -1.5 Angstrom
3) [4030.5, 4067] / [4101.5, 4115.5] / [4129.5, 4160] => 0.7 Angstrom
